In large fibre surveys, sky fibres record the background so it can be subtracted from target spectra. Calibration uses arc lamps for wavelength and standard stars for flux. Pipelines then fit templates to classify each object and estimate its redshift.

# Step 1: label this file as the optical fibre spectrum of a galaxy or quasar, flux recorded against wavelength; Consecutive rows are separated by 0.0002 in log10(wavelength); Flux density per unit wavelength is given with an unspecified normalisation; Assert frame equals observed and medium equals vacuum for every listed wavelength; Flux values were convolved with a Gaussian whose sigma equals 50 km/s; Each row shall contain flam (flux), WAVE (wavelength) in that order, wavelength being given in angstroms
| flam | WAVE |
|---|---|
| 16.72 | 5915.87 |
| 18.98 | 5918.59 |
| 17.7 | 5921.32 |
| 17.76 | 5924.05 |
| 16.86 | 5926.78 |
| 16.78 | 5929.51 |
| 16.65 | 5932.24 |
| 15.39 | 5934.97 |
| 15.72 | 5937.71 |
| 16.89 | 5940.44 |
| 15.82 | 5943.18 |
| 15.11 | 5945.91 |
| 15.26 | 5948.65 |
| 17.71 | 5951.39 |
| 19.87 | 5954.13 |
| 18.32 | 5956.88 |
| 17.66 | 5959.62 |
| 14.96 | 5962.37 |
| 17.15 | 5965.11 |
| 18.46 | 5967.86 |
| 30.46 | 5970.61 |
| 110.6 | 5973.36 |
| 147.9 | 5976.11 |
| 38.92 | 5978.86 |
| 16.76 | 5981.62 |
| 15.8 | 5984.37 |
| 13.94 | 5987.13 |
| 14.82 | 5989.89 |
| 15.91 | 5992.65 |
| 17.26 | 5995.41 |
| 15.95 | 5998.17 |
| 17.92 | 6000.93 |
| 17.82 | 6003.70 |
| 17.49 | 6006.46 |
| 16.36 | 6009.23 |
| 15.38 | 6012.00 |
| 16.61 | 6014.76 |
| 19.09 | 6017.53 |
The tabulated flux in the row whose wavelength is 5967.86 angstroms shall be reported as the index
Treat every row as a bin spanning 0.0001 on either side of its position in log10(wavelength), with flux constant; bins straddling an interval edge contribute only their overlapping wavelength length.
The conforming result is 18.46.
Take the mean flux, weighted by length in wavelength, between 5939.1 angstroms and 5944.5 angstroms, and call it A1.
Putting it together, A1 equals 16.3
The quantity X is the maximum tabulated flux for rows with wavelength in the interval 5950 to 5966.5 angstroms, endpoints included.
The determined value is 19.87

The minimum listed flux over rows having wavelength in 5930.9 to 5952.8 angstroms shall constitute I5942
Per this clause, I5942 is 15.11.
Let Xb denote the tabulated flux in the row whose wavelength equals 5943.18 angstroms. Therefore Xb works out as 15.82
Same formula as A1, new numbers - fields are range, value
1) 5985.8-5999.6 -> 15.6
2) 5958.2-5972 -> 19.8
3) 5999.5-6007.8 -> 17.7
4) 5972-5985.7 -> 66.1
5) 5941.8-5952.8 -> 16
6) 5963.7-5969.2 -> 17.8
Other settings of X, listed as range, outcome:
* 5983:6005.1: 17.92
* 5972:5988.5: 147.9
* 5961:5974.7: 110.6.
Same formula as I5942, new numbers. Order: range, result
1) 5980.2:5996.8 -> 13.94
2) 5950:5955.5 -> 17.71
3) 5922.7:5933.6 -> 16.65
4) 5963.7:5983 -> 16.76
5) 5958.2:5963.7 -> 14.96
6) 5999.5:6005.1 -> 17.82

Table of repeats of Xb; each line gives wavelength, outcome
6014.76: 16.61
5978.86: 38.92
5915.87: 16.72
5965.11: 17.15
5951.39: 17.71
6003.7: 17.82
